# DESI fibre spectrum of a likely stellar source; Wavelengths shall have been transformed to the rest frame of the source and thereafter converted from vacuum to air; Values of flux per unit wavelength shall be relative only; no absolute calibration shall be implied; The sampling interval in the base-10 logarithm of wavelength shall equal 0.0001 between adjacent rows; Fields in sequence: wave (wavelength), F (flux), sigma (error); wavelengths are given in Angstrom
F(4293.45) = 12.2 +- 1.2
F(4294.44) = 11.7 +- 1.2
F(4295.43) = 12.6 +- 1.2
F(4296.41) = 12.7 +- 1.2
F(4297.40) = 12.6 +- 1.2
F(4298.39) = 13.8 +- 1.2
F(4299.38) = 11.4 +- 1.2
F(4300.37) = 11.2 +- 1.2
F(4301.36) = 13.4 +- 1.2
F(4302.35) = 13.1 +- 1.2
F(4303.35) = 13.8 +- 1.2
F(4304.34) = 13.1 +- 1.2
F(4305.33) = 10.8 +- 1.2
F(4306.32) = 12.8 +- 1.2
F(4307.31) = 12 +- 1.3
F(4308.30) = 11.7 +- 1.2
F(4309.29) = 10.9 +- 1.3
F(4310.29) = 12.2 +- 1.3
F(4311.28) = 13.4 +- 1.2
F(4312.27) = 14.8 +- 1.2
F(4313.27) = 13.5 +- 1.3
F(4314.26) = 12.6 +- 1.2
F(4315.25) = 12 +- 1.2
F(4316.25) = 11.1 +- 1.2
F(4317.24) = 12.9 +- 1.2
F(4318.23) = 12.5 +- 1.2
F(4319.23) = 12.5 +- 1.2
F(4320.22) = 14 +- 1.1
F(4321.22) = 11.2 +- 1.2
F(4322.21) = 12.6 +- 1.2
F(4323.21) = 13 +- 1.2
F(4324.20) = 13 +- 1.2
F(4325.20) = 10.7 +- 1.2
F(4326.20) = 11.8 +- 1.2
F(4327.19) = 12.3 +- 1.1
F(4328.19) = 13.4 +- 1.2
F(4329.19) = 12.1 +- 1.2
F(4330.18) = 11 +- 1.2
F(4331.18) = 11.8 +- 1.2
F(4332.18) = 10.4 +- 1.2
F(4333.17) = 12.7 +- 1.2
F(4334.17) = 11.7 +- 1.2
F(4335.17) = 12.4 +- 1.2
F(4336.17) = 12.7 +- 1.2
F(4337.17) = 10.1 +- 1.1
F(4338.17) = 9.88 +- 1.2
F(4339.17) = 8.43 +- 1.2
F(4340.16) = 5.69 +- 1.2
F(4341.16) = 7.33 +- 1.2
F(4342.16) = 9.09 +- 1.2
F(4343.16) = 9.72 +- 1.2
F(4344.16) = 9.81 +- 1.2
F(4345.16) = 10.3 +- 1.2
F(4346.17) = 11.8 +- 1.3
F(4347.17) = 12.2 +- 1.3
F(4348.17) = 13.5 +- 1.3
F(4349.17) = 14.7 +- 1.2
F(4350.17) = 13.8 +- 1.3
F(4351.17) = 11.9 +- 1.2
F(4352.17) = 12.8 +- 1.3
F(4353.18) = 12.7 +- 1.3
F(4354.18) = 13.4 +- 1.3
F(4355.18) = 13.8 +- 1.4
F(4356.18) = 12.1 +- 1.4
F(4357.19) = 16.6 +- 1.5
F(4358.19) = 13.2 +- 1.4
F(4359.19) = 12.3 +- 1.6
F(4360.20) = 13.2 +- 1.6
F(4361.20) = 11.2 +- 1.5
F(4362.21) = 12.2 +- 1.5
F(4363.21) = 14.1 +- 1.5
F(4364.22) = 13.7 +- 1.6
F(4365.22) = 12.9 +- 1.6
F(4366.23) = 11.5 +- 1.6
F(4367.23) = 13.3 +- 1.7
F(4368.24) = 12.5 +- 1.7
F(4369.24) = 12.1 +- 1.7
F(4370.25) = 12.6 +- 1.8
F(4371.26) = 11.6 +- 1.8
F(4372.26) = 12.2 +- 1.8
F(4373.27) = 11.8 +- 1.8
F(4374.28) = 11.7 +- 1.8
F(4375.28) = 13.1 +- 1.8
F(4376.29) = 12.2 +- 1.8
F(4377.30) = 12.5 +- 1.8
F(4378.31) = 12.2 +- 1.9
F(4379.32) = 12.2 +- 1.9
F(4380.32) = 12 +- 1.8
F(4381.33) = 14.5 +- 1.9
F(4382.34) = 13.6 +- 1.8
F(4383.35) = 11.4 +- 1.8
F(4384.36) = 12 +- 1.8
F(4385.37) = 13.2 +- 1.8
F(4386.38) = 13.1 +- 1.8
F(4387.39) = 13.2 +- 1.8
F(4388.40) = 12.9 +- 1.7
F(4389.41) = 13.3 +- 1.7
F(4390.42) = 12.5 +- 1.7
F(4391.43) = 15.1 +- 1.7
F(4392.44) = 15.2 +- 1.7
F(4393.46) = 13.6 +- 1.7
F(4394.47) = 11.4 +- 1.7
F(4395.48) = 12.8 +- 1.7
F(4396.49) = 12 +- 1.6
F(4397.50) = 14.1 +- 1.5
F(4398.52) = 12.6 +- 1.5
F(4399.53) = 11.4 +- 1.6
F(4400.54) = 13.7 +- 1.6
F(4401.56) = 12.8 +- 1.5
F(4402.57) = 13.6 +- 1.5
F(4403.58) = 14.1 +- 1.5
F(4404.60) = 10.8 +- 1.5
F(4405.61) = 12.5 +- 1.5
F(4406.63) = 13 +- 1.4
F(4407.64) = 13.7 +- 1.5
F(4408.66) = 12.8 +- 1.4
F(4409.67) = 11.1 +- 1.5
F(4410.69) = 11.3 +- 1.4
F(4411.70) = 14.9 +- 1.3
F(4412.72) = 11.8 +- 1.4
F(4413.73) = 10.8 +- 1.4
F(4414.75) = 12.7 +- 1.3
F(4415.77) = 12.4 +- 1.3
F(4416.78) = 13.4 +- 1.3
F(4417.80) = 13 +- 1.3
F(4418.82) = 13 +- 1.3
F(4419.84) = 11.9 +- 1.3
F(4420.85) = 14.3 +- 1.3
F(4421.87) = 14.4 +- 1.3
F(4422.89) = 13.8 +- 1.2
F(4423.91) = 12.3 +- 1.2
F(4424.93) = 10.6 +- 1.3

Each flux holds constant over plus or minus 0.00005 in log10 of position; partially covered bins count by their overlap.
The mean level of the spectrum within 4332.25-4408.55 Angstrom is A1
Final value 12.4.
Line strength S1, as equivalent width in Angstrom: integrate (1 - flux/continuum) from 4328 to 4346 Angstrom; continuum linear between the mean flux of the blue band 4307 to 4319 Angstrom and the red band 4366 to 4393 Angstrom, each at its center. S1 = 3.0 Angstrom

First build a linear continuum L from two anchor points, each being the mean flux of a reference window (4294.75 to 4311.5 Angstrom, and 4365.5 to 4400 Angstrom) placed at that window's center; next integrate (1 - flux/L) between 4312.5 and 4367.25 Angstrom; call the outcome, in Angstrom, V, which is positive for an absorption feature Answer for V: 2.3 Angstrom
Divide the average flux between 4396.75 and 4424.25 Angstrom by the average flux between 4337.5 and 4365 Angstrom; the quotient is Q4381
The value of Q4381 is 1.1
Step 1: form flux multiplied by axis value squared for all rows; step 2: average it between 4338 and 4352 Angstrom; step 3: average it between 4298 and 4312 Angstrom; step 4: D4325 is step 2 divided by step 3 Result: 0.9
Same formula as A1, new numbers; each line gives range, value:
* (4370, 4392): 12.7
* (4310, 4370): 12.1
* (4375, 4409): 12.9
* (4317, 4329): 12.5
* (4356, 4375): 12.7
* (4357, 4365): 13.2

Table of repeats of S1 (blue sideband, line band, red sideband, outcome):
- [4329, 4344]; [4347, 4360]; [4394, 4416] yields -3.0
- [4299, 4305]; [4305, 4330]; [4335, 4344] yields -2.5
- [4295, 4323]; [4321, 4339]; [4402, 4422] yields 1.2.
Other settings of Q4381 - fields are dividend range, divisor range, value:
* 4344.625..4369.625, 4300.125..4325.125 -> 1.03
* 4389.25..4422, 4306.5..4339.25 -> 1.07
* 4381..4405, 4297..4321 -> 1.04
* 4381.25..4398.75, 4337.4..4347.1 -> 1.41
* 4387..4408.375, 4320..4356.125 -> 1.13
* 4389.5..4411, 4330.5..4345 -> 1.27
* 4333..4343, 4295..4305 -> 0.78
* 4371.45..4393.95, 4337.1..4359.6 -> 1.11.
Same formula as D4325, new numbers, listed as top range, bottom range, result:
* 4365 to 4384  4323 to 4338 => 1.07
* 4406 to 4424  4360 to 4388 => 1.04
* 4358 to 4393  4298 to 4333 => 1.06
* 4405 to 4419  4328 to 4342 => 1.23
